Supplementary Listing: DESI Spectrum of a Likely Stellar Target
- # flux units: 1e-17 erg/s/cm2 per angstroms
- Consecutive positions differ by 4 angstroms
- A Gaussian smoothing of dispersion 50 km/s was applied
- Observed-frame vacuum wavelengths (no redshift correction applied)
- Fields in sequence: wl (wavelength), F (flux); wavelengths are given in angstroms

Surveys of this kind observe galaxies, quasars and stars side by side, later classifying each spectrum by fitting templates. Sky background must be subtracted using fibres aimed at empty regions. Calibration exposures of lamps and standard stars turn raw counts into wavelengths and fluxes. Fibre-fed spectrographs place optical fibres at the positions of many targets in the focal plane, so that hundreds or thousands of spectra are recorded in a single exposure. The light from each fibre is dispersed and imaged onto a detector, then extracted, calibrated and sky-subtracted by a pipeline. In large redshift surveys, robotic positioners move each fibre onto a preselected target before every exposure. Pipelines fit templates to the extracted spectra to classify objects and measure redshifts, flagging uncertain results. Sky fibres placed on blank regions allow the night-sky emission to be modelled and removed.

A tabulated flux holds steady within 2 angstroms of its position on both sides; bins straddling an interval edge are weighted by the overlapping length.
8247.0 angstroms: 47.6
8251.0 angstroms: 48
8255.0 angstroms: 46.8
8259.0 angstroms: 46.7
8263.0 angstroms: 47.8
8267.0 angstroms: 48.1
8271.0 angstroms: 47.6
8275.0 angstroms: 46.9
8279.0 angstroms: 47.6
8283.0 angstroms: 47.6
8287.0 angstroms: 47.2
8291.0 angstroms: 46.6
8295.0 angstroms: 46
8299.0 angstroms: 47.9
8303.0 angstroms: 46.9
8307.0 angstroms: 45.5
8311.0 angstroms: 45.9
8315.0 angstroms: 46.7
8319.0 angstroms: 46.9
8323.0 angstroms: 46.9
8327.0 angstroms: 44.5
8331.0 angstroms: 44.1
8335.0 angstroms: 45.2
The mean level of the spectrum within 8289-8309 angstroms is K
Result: 46.6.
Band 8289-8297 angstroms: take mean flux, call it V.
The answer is 46.3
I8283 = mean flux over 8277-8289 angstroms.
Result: 47.5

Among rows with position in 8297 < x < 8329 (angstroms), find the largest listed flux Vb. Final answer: 47.9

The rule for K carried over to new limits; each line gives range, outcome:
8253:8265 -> 47.1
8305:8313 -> 45.7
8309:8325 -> 46.6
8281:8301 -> 47.1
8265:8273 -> 47.9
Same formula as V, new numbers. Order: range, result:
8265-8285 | 47.6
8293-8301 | 47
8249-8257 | 47.4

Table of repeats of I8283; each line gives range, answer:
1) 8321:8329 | 45.7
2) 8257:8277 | 47.4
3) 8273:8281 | 47.2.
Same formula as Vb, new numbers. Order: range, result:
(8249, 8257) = 48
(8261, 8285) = 48.1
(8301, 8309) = 46.9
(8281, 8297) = 47.6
